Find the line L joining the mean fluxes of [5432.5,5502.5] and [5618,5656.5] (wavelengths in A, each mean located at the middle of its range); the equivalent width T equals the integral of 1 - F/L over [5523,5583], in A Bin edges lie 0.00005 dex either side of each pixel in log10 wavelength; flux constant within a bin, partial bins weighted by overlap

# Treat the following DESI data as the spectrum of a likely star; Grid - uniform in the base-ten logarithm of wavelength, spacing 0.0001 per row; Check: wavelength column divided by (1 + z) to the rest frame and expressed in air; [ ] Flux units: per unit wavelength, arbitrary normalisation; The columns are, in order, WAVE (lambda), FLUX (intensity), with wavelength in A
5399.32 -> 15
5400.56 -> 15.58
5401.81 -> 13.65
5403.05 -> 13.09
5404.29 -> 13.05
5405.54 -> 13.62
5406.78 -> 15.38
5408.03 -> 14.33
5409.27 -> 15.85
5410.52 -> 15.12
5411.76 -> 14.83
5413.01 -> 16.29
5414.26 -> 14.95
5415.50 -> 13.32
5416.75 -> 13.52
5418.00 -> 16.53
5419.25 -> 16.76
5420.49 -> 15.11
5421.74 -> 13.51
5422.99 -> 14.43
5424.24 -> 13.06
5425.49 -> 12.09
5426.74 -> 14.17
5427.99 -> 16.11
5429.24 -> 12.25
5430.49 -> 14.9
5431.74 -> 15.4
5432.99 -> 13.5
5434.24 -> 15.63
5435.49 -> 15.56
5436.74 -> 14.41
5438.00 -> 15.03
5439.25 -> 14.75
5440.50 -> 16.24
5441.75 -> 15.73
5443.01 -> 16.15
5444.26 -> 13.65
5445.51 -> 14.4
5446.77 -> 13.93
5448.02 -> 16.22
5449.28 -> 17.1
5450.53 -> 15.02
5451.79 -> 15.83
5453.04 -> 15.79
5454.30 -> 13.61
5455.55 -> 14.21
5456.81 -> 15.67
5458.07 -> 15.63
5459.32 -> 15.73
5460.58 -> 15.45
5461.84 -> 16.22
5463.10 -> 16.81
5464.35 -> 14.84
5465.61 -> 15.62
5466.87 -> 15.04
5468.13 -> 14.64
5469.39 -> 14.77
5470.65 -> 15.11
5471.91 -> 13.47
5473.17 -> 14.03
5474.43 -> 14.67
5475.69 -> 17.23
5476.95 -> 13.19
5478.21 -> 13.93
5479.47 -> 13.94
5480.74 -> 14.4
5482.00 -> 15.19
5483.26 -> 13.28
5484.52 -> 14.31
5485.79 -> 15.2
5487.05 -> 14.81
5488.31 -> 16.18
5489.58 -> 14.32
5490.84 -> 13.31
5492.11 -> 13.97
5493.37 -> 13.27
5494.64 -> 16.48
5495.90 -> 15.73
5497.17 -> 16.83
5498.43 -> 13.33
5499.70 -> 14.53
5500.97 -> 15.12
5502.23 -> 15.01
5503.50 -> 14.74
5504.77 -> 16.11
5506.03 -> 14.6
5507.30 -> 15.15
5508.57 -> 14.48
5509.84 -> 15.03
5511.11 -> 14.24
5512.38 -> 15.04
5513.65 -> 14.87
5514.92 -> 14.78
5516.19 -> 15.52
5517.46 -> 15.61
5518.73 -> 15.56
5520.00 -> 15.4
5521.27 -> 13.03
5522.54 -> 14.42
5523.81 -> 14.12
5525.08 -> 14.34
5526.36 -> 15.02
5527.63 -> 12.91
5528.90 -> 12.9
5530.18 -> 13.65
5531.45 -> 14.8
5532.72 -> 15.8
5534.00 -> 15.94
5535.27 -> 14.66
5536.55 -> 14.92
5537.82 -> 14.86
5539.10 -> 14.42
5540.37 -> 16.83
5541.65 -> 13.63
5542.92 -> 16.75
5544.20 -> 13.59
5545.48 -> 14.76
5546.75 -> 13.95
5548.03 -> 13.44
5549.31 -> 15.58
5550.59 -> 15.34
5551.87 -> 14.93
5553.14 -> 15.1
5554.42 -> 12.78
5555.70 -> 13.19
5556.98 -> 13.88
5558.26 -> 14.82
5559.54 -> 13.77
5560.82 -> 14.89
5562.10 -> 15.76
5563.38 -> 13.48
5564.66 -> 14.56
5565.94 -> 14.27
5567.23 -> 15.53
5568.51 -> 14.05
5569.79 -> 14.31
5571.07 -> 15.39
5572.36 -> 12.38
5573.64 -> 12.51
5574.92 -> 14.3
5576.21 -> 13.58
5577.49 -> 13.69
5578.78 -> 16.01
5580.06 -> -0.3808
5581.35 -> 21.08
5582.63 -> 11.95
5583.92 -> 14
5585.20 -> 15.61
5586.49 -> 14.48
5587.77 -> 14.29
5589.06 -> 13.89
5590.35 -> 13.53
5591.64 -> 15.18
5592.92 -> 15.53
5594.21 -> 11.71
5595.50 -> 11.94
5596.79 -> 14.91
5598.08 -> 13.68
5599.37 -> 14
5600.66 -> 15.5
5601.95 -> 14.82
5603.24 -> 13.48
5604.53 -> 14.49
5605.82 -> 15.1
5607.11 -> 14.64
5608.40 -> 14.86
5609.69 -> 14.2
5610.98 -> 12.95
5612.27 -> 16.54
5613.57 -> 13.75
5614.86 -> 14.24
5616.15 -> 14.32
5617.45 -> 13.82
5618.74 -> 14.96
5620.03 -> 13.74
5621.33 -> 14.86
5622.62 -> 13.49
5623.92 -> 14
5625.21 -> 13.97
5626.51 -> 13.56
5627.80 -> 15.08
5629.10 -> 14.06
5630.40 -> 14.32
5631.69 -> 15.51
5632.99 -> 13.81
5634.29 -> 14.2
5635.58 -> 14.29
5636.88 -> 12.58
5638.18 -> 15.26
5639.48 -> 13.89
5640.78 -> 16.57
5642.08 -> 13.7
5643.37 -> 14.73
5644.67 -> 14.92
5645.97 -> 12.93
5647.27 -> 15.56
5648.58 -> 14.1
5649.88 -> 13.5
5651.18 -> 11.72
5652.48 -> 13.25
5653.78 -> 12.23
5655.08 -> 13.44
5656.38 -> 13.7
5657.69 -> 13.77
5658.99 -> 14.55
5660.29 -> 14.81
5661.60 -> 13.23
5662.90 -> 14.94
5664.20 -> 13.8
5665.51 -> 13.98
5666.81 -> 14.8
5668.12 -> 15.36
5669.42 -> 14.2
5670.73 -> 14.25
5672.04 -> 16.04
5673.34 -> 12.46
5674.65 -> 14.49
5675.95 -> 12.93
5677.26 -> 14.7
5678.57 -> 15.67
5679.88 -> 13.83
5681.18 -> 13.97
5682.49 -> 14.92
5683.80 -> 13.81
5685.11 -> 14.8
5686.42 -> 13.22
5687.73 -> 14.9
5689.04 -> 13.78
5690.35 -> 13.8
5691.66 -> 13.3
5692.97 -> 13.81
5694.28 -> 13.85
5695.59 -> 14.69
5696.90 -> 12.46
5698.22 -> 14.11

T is 1.2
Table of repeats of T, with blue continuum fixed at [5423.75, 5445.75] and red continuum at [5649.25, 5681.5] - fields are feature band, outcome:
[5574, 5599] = 1.03 A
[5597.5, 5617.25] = -0.38 A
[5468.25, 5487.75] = 0.00 A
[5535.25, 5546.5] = -0.46 A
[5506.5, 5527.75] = -0.47 A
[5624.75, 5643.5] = -0.38 A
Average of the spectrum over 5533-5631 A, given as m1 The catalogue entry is 14.2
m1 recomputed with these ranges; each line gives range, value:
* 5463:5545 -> 14.8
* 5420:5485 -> 14.8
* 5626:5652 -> 14.2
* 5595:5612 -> 14.3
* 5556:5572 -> 14.5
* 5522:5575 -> 14.4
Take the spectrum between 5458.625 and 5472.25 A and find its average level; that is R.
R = 15.3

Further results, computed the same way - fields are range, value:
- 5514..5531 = 14.4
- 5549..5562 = 14.5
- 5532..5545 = 15.1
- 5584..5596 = 14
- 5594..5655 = 14.1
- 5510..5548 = 14.7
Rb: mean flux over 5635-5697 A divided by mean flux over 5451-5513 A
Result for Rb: 0.95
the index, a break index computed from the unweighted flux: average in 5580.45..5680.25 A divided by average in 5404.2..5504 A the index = 1.0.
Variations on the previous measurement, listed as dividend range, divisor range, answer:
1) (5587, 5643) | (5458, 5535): 0.96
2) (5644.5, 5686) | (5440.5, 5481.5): 0.93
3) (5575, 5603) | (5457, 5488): 0.92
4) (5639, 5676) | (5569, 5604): 1.02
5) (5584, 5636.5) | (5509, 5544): 0.97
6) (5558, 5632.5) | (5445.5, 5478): 0.93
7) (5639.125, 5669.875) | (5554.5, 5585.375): 1.02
